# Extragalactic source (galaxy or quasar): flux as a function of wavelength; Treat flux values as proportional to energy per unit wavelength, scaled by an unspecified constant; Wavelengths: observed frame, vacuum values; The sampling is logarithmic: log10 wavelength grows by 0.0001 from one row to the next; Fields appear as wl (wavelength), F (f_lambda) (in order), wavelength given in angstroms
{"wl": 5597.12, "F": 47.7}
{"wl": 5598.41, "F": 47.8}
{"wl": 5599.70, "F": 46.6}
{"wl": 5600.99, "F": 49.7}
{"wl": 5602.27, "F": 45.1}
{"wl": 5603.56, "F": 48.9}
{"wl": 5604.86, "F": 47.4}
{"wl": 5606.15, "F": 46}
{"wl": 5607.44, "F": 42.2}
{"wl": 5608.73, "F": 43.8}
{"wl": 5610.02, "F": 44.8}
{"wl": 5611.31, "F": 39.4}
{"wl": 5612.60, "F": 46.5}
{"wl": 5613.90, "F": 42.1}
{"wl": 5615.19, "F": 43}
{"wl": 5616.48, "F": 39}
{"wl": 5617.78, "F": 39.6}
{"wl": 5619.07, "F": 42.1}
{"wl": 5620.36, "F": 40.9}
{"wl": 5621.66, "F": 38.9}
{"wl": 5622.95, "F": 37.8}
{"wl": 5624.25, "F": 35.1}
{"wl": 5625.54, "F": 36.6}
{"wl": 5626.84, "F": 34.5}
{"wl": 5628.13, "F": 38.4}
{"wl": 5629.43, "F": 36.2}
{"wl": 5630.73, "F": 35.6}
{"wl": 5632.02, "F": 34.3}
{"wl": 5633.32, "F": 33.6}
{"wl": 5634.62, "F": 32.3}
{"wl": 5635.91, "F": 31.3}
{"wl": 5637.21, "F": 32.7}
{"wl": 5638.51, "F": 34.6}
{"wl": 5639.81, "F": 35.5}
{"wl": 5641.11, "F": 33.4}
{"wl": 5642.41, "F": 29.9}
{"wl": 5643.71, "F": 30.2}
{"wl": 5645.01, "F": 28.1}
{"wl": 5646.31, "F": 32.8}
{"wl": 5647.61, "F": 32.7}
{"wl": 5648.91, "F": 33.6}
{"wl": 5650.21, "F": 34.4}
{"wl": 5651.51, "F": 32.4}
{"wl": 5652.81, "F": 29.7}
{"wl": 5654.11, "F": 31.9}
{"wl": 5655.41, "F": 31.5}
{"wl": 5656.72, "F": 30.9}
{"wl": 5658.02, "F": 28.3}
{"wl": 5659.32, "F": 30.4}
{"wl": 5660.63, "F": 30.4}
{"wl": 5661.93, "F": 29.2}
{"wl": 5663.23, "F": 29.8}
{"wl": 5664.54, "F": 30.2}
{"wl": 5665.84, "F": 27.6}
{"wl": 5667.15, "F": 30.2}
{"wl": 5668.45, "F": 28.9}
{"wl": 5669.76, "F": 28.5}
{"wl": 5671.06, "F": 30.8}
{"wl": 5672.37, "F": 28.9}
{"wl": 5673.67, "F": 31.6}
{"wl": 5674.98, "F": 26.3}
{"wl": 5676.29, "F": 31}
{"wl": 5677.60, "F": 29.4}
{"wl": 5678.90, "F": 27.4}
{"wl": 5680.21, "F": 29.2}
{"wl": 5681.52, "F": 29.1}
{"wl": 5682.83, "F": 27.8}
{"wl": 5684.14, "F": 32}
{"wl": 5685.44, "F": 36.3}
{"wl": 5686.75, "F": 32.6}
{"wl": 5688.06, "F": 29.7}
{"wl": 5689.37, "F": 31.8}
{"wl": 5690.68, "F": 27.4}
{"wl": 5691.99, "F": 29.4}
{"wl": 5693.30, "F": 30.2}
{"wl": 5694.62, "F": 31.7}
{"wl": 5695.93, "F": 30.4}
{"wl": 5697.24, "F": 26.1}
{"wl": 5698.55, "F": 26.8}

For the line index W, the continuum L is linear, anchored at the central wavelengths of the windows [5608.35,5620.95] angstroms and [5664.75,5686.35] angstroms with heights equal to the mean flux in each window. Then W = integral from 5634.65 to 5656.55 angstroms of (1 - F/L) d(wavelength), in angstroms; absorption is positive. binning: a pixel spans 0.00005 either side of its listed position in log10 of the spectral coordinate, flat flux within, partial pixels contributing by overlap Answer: 2.23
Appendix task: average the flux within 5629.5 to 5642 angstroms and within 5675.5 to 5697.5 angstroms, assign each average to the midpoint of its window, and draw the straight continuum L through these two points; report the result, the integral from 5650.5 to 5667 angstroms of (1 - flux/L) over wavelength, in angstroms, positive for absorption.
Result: 0.9 angstroms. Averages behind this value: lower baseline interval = 33.7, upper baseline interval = 30.1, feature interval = 30.3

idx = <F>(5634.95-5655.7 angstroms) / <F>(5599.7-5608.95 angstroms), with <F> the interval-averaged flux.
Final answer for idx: 0.7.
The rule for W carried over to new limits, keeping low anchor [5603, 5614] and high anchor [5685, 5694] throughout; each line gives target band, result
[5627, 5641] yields 2.0 angstroms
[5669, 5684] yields 1.8 angstroms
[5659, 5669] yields 1.6 angstroms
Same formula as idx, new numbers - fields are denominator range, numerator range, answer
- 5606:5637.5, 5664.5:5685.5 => 0.76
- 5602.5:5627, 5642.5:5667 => 0.74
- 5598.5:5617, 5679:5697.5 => 0.68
